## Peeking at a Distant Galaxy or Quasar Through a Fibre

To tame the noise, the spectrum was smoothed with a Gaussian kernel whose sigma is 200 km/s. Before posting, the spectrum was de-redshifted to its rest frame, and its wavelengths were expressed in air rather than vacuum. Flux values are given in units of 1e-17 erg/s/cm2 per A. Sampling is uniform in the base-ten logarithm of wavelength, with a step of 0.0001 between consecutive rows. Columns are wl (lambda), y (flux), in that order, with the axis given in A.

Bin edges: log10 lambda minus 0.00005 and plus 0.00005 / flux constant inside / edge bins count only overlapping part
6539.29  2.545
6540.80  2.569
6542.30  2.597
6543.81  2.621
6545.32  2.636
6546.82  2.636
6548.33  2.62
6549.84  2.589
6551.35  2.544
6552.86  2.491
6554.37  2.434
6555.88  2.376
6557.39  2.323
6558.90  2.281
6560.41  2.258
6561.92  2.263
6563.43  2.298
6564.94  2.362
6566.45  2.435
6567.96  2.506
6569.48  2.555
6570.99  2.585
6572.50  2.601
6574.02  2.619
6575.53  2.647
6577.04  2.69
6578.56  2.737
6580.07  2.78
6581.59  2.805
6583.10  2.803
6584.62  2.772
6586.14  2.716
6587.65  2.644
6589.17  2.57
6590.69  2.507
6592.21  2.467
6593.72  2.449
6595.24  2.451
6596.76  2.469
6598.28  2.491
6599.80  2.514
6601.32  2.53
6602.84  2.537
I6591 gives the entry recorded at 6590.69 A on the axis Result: 2.507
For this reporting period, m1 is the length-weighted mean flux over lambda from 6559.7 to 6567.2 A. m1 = 2.33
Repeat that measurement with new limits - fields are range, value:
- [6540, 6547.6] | 2.61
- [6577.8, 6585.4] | 2.78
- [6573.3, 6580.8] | 2.7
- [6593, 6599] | 2.46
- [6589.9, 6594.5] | 2.48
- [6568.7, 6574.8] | 2.59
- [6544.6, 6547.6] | 2.64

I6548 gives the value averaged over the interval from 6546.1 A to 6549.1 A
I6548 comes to 2.62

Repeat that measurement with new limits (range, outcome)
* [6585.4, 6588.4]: 2.69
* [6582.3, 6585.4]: 2.79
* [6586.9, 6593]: 2.55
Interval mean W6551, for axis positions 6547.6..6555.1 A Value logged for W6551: 2.53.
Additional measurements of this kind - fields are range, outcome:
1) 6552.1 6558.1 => 2.41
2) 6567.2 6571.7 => 2.55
